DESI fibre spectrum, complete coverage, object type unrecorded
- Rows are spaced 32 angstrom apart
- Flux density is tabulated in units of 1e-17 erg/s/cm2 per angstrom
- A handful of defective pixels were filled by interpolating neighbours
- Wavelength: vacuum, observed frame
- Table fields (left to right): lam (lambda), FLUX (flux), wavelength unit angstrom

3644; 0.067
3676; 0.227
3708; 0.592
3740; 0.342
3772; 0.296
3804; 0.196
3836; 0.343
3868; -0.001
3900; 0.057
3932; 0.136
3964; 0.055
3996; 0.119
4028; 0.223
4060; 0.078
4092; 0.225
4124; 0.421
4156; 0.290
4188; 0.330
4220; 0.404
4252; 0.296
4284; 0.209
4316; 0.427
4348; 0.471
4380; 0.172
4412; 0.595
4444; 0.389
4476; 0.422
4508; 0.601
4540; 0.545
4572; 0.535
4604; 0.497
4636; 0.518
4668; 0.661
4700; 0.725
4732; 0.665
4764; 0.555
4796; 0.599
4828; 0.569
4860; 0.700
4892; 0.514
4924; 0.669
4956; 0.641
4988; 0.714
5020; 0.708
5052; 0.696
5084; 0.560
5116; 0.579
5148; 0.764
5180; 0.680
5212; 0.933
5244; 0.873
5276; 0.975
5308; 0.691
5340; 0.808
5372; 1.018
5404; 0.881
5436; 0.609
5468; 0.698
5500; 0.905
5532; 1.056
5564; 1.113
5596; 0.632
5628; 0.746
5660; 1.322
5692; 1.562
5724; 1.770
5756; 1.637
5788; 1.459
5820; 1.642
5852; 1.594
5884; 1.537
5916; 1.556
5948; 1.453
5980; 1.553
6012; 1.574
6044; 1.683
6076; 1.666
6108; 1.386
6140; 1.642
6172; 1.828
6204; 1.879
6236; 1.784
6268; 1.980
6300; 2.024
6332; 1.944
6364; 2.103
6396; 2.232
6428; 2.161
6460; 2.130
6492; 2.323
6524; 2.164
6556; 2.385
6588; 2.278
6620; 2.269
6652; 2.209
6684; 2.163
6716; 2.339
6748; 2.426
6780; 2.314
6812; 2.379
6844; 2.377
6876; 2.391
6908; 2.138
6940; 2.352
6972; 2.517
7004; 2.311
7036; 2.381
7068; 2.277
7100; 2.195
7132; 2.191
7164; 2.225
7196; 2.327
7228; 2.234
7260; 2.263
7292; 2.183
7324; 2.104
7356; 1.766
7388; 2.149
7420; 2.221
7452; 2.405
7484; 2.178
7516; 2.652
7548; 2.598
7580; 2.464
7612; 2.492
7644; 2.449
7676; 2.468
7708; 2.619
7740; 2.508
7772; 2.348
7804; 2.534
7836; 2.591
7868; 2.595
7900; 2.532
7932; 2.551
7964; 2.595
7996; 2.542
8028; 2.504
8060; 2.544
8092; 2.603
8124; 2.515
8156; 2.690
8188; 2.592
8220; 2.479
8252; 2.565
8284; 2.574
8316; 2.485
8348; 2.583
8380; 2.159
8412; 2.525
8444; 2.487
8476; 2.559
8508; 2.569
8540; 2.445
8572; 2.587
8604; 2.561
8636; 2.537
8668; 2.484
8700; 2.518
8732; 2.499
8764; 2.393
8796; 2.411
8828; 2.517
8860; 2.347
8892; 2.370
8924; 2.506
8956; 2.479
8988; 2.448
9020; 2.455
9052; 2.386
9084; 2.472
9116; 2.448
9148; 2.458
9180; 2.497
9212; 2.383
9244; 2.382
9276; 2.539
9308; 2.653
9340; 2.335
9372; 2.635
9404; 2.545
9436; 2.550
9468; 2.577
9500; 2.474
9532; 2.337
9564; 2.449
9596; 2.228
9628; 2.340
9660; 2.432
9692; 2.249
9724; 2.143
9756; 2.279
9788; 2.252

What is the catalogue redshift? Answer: 0.42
